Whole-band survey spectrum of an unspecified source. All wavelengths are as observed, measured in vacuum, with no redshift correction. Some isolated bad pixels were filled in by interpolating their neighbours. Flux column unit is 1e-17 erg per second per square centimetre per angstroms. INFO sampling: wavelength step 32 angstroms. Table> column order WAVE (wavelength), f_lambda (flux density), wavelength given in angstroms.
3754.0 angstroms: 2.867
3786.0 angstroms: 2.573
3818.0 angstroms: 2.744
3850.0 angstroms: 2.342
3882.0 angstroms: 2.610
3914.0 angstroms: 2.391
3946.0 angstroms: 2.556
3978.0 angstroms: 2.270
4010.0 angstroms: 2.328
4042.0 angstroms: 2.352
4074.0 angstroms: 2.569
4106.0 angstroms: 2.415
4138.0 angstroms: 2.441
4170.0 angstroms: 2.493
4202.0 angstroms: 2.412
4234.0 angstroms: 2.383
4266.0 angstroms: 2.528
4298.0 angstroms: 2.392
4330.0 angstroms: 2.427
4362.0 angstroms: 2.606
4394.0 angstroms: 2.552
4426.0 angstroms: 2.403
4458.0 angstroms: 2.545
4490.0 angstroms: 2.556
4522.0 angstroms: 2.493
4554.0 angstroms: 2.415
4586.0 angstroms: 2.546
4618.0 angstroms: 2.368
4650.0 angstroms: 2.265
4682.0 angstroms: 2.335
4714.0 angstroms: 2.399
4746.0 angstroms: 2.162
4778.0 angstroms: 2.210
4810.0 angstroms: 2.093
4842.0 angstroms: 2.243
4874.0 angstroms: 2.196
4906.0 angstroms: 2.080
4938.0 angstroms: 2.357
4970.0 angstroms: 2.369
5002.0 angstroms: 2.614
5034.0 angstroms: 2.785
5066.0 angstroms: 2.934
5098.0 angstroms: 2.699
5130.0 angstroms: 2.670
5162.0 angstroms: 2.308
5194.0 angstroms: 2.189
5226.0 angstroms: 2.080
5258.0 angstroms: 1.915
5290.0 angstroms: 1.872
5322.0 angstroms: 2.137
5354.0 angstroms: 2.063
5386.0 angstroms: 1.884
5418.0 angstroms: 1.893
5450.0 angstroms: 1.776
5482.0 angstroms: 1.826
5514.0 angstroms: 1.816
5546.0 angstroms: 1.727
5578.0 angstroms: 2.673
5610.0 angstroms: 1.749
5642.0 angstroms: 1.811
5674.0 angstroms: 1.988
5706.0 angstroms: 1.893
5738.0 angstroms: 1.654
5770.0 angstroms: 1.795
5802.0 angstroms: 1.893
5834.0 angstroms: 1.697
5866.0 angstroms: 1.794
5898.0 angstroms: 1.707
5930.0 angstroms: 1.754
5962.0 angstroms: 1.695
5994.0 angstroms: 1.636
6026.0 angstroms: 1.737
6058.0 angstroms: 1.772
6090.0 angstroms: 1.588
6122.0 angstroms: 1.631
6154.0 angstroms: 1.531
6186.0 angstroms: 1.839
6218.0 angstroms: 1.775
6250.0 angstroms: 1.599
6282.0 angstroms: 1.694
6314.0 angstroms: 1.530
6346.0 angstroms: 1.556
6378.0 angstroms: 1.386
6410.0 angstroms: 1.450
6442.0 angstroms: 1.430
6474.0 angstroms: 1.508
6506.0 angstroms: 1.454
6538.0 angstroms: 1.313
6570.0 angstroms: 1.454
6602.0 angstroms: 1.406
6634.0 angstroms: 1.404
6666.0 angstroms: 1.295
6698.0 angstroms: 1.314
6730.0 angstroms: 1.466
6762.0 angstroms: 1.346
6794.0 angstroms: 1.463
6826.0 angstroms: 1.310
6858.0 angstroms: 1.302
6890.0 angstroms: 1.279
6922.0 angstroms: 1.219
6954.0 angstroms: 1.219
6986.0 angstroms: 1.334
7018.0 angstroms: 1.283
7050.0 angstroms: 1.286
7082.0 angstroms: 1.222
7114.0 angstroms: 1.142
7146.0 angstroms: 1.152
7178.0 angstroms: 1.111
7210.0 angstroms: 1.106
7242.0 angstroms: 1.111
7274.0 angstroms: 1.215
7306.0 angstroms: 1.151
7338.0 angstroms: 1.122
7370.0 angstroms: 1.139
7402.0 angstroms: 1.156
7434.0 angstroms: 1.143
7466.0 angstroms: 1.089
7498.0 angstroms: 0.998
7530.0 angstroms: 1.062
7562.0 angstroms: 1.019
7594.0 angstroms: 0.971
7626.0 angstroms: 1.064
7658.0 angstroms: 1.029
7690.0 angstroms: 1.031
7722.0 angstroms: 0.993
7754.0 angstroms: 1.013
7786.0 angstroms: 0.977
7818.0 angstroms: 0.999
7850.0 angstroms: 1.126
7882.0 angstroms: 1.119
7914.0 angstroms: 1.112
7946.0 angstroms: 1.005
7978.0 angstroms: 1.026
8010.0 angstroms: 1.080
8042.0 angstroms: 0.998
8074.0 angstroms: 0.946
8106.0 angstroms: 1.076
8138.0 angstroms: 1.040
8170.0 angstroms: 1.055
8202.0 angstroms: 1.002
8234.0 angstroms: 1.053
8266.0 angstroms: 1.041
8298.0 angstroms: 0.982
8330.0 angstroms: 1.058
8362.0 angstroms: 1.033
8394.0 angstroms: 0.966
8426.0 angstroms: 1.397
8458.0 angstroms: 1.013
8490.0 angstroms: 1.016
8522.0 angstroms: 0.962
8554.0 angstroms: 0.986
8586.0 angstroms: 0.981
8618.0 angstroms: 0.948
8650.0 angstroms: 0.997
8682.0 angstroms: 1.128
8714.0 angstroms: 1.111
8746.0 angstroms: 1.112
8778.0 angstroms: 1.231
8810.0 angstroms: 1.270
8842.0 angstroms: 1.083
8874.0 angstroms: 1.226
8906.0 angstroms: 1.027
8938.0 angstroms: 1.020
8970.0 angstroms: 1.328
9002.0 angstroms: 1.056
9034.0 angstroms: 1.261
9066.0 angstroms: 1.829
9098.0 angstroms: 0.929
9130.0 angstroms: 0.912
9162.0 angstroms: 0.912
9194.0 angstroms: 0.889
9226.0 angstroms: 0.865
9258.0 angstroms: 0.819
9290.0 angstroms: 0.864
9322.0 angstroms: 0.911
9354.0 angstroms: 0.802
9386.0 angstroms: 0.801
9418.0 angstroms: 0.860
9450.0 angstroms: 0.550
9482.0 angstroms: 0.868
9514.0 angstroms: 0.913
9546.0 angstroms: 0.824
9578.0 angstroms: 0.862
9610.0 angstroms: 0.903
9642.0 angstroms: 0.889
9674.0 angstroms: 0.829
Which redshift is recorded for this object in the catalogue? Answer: 0.809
